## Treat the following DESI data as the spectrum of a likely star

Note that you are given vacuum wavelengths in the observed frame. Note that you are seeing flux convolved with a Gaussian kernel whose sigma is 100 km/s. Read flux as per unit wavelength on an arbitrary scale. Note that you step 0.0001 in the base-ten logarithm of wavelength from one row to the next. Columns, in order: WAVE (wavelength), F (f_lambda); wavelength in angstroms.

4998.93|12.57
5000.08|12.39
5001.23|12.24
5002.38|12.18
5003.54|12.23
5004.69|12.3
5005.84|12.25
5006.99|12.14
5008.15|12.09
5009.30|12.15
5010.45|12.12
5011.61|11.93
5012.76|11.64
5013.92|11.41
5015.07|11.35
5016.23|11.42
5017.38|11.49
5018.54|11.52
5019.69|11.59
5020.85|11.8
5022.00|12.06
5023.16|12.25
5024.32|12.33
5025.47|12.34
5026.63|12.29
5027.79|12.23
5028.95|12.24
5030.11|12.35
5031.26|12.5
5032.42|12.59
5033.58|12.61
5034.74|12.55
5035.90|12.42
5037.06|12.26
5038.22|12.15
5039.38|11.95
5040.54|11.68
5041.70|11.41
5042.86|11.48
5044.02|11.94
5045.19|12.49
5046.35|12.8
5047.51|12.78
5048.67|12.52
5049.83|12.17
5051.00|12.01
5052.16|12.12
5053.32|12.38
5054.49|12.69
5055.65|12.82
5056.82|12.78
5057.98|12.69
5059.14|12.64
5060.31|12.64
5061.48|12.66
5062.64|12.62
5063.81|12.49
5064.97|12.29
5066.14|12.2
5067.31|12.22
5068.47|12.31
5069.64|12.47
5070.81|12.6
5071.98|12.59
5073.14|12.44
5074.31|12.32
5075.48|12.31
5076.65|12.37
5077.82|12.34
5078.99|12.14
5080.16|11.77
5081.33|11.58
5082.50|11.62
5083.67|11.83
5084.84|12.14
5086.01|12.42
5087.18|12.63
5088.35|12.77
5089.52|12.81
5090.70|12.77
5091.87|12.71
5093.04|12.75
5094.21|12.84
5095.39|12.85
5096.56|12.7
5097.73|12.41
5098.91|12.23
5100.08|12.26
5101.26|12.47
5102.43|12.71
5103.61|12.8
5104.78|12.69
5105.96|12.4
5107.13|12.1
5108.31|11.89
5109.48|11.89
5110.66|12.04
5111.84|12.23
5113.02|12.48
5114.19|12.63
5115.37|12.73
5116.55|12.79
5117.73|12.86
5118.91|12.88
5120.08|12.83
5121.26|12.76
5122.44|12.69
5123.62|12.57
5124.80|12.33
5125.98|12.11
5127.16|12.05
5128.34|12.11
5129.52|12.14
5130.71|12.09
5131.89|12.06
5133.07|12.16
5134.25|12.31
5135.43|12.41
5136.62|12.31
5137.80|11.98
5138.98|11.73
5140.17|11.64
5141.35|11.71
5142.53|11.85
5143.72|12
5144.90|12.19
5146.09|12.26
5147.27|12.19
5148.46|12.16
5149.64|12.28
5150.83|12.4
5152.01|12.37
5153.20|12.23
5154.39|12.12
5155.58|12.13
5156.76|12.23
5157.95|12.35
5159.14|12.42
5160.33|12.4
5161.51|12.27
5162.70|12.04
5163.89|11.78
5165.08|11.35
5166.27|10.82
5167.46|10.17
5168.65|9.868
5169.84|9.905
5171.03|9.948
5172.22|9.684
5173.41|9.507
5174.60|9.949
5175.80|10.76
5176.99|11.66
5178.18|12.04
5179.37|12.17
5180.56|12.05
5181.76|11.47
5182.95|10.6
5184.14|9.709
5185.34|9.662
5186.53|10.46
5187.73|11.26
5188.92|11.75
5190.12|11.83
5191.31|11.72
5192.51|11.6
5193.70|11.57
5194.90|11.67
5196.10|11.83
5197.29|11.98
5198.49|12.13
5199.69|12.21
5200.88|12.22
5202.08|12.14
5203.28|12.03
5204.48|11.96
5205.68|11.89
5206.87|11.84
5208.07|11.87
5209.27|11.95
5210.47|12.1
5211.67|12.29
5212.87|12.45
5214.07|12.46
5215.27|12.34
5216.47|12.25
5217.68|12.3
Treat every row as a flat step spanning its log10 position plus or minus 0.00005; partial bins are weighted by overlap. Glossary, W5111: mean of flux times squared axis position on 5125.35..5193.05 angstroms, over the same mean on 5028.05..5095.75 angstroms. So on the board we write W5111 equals 0.97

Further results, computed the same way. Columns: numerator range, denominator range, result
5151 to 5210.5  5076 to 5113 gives 0.96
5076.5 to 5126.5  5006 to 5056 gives 1.06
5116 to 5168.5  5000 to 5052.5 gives 1.05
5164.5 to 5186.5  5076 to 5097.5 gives 0.89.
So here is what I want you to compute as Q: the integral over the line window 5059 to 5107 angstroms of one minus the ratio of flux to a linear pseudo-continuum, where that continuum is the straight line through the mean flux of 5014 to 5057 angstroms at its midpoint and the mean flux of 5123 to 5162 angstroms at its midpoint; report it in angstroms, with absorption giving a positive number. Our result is -1.1 angstroms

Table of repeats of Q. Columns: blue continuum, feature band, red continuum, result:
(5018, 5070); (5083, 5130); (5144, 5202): -2.3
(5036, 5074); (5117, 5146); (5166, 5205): -1.5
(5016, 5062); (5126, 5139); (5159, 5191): -0.8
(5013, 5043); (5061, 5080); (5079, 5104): -0.1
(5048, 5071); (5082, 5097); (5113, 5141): -0.1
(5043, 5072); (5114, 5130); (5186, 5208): -0.5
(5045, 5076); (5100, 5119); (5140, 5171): -0.5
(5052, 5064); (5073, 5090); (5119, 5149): 0.4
